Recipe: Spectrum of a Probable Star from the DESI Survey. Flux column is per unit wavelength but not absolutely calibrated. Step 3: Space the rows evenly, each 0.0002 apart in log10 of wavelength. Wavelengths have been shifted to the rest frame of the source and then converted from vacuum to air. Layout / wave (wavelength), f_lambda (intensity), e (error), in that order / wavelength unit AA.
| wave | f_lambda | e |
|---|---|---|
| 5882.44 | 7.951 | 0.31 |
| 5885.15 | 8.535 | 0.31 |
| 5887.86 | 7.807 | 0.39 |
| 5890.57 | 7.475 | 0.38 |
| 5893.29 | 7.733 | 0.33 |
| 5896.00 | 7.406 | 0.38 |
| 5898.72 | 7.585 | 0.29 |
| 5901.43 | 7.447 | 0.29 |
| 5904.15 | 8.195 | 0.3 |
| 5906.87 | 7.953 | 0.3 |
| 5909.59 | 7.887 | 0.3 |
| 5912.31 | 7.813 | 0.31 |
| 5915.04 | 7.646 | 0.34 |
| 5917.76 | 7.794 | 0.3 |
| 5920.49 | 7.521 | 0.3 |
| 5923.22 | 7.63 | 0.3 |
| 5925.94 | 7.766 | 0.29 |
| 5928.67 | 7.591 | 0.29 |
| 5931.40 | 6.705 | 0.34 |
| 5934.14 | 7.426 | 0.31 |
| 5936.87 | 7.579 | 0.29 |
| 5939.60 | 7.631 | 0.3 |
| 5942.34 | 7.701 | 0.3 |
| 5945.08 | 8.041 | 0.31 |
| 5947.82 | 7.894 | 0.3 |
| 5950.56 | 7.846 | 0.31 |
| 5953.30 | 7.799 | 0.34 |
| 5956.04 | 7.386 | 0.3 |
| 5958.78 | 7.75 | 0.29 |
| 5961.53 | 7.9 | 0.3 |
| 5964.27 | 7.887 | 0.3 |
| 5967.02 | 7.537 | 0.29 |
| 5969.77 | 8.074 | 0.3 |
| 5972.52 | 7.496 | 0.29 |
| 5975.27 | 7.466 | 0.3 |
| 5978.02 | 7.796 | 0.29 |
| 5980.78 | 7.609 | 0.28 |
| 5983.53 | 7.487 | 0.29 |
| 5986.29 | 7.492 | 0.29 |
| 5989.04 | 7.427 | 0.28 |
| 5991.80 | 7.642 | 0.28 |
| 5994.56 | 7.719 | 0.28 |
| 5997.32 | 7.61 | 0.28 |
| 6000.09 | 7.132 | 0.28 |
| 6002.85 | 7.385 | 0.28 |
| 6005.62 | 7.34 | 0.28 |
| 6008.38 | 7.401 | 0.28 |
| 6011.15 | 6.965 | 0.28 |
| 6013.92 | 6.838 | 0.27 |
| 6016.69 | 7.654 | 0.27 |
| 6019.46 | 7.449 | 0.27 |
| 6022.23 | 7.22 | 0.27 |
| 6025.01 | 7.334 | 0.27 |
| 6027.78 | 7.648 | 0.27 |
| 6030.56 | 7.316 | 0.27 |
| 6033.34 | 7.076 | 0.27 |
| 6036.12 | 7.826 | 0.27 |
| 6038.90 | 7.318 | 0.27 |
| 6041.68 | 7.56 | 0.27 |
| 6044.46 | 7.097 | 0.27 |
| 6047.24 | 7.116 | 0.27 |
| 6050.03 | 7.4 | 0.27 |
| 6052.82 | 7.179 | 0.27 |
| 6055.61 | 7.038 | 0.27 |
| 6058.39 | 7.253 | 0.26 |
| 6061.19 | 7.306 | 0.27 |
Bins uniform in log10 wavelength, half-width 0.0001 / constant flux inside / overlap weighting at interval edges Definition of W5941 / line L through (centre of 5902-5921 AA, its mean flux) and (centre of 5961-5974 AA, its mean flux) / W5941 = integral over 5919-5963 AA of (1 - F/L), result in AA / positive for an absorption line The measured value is 0.9 AA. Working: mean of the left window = 7.83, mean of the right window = 7.77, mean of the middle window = 7.64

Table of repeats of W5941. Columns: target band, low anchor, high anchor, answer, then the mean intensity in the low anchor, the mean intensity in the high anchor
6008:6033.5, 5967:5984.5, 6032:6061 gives 0.42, 7.65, 7.29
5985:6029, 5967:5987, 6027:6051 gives 0.65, 7.63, 7.36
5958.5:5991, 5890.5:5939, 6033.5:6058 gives -0.78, 7.62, 7.3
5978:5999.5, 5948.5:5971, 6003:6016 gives -0.40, 7.78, 7.19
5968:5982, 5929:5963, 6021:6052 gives -0.26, 7.64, 7.35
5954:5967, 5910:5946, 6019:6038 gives -0.30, 7.6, 7.4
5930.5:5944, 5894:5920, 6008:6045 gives 0.34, 7.74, 7.34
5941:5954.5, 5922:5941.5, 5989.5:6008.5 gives -0.69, 7.48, 7.46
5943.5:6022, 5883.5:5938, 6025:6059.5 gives -0.88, 7.68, 7.32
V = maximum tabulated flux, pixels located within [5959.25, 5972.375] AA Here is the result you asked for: 8.074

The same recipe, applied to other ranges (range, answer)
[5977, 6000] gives 7.796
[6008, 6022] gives 7.654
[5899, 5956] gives 8.195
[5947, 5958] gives 7.894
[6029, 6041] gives 7.826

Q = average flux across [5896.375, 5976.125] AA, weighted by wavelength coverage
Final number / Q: 7.69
